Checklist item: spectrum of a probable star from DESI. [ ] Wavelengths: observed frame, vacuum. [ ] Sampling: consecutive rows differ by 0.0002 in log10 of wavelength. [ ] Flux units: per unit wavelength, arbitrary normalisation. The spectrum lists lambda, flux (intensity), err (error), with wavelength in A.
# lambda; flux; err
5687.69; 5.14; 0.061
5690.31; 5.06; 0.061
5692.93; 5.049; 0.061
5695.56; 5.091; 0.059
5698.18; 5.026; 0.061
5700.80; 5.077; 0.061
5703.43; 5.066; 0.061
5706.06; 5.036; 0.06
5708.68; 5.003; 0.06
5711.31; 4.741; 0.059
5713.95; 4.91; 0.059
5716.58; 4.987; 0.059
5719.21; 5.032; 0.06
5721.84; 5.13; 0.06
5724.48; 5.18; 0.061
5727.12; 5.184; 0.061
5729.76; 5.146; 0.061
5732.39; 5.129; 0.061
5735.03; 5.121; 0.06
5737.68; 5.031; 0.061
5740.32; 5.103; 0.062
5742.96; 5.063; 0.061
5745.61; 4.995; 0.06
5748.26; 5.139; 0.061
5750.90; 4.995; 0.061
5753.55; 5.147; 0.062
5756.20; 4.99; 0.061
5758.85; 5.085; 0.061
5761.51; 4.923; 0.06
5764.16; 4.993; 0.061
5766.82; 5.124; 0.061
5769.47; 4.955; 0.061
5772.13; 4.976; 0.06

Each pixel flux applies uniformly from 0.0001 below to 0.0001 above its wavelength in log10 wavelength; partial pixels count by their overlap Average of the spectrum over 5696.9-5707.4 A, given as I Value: 5.05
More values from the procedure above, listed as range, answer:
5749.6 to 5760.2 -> 5.05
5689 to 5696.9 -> 5.06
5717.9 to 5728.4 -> 5.13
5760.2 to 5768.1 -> 5.01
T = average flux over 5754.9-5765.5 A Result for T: 4.99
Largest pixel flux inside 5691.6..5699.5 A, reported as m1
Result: 5.091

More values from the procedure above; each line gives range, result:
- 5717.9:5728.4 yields 5.184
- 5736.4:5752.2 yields 5.139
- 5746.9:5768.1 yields 5.147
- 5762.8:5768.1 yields 5.124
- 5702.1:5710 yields 5.066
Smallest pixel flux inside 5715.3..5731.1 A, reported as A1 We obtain 4.987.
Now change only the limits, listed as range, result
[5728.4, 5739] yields 5.031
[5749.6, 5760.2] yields 4.99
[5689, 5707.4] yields 5.026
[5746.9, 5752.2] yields 4.995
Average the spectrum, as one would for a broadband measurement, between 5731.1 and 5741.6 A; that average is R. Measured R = 5.09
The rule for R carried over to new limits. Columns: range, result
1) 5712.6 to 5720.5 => 4.97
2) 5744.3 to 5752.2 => 5.05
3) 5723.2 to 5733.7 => 5.16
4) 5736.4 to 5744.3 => 5.07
